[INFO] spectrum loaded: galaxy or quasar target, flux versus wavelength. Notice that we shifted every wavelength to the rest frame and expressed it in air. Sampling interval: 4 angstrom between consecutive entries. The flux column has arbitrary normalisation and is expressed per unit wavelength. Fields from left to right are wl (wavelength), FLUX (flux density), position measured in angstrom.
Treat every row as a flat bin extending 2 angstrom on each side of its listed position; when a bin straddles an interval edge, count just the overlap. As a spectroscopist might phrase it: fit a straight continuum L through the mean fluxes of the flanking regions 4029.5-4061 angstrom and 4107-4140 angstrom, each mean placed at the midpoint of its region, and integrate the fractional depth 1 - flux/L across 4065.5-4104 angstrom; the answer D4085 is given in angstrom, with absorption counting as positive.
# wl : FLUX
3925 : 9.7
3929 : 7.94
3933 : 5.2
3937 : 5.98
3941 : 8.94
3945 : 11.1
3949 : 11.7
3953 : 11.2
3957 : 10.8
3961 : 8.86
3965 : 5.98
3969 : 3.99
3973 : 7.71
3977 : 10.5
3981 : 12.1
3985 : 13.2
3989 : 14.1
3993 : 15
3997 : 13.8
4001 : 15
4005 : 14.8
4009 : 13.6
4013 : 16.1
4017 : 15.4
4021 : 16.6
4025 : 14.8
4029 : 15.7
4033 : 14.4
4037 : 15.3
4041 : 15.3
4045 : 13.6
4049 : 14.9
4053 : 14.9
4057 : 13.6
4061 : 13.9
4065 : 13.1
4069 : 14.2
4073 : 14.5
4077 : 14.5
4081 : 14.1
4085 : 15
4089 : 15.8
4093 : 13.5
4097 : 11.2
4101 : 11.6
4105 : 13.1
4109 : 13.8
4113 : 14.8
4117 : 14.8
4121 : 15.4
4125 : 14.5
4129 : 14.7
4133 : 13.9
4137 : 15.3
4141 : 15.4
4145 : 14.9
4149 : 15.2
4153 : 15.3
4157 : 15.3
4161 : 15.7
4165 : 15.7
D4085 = 2.24 angstrom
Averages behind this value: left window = 14.6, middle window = 13.8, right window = 14.7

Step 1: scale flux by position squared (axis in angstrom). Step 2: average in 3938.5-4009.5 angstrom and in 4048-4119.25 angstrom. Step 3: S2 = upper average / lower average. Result 1.32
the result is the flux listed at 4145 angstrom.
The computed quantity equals 14.9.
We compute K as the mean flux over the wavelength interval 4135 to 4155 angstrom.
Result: 15.2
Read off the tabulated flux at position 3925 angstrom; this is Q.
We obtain 9.7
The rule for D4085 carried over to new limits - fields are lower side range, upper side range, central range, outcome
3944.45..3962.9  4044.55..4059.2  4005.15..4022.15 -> -3.1 angstrom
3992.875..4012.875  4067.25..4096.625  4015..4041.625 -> -1.6 angstrom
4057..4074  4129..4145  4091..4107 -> 2.2 angstrom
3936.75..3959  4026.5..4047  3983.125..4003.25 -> -2.6 angstrom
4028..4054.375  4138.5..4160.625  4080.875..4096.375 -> 0.7 angstrom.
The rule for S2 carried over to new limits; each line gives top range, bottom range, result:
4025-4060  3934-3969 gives 1.73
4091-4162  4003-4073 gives 1.02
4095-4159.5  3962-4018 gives 1.26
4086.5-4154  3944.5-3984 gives 1.64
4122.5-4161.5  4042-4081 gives 1.10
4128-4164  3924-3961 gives 1.83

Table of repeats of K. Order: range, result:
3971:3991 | 11.5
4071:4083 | 14.4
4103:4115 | 13.9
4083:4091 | 15.4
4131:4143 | 14.9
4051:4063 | 14.1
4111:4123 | 15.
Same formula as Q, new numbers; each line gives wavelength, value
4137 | 15.3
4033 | 14.4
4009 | 13.6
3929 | 7.94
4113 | 14.8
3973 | 7.71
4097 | 11.2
